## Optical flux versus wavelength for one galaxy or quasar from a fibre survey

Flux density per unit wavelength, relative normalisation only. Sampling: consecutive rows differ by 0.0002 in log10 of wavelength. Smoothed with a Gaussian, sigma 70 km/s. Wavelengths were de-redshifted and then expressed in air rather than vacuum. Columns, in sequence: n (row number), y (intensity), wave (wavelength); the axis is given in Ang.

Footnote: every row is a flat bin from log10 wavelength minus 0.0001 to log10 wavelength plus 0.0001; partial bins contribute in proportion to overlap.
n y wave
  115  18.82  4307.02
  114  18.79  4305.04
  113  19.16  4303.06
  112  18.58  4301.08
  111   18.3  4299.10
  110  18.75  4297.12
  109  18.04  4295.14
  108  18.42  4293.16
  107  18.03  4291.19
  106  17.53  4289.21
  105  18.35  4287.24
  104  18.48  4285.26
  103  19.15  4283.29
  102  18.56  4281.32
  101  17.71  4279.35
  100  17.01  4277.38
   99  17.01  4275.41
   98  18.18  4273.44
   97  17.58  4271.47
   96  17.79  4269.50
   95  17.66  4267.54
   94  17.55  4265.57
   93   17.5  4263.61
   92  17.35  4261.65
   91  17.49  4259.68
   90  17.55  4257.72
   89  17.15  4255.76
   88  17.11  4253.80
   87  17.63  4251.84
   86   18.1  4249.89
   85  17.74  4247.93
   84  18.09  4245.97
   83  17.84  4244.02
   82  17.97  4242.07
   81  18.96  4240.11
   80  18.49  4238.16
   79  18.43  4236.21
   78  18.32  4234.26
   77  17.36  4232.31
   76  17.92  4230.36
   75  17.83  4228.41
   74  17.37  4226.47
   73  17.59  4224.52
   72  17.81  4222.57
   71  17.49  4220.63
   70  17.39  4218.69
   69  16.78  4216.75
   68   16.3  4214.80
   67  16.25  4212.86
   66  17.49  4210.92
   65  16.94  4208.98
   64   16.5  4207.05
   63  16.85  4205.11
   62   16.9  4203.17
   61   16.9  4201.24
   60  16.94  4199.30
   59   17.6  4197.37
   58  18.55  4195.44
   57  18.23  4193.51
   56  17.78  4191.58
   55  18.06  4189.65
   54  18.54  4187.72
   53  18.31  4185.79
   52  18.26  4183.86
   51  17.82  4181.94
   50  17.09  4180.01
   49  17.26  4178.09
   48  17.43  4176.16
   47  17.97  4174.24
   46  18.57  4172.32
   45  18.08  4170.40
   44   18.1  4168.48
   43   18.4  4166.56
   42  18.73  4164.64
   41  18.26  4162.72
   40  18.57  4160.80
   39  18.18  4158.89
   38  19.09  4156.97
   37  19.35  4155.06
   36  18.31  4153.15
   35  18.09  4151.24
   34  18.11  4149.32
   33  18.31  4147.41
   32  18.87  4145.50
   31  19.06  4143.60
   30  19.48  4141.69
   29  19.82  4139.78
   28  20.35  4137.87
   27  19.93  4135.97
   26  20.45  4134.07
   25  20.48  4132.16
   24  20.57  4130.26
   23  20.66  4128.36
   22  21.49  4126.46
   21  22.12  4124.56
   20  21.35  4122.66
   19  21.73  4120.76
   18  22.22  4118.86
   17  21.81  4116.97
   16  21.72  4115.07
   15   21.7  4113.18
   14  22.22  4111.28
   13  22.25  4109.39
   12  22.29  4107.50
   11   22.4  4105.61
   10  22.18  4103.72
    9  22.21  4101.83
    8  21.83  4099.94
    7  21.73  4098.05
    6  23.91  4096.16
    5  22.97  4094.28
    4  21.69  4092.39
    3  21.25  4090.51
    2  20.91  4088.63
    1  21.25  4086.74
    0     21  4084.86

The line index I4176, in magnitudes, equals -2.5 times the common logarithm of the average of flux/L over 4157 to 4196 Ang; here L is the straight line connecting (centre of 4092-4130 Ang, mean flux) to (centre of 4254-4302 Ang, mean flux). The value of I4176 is 0.13 mag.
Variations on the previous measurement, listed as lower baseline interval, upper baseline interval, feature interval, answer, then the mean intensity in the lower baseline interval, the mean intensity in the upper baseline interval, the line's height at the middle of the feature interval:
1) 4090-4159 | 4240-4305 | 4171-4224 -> 0.11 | 20.8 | 17.9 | 19.4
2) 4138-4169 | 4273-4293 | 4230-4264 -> 0.02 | 18.7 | 18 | 18.2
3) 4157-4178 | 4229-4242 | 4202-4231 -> 0.06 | 18.2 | 18.2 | 18.2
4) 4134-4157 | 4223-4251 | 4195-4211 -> 0.08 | 19.1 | 18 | 18.4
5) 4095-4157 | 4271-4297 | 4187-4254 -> 0.09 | 20.8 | 18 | 19.2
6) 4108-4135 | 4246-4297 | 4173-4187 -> 0.13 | 21.5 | 17.8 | 20.1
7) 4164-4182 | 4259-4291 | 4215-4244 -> 0.00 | 17.9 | 17.8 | 17.9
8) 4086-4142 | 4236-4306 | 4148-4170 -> 0.11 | 21.5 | 18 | 20.5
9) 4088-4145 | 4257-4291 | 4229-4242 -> 0.03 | 21.4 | 17.8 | 18.7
